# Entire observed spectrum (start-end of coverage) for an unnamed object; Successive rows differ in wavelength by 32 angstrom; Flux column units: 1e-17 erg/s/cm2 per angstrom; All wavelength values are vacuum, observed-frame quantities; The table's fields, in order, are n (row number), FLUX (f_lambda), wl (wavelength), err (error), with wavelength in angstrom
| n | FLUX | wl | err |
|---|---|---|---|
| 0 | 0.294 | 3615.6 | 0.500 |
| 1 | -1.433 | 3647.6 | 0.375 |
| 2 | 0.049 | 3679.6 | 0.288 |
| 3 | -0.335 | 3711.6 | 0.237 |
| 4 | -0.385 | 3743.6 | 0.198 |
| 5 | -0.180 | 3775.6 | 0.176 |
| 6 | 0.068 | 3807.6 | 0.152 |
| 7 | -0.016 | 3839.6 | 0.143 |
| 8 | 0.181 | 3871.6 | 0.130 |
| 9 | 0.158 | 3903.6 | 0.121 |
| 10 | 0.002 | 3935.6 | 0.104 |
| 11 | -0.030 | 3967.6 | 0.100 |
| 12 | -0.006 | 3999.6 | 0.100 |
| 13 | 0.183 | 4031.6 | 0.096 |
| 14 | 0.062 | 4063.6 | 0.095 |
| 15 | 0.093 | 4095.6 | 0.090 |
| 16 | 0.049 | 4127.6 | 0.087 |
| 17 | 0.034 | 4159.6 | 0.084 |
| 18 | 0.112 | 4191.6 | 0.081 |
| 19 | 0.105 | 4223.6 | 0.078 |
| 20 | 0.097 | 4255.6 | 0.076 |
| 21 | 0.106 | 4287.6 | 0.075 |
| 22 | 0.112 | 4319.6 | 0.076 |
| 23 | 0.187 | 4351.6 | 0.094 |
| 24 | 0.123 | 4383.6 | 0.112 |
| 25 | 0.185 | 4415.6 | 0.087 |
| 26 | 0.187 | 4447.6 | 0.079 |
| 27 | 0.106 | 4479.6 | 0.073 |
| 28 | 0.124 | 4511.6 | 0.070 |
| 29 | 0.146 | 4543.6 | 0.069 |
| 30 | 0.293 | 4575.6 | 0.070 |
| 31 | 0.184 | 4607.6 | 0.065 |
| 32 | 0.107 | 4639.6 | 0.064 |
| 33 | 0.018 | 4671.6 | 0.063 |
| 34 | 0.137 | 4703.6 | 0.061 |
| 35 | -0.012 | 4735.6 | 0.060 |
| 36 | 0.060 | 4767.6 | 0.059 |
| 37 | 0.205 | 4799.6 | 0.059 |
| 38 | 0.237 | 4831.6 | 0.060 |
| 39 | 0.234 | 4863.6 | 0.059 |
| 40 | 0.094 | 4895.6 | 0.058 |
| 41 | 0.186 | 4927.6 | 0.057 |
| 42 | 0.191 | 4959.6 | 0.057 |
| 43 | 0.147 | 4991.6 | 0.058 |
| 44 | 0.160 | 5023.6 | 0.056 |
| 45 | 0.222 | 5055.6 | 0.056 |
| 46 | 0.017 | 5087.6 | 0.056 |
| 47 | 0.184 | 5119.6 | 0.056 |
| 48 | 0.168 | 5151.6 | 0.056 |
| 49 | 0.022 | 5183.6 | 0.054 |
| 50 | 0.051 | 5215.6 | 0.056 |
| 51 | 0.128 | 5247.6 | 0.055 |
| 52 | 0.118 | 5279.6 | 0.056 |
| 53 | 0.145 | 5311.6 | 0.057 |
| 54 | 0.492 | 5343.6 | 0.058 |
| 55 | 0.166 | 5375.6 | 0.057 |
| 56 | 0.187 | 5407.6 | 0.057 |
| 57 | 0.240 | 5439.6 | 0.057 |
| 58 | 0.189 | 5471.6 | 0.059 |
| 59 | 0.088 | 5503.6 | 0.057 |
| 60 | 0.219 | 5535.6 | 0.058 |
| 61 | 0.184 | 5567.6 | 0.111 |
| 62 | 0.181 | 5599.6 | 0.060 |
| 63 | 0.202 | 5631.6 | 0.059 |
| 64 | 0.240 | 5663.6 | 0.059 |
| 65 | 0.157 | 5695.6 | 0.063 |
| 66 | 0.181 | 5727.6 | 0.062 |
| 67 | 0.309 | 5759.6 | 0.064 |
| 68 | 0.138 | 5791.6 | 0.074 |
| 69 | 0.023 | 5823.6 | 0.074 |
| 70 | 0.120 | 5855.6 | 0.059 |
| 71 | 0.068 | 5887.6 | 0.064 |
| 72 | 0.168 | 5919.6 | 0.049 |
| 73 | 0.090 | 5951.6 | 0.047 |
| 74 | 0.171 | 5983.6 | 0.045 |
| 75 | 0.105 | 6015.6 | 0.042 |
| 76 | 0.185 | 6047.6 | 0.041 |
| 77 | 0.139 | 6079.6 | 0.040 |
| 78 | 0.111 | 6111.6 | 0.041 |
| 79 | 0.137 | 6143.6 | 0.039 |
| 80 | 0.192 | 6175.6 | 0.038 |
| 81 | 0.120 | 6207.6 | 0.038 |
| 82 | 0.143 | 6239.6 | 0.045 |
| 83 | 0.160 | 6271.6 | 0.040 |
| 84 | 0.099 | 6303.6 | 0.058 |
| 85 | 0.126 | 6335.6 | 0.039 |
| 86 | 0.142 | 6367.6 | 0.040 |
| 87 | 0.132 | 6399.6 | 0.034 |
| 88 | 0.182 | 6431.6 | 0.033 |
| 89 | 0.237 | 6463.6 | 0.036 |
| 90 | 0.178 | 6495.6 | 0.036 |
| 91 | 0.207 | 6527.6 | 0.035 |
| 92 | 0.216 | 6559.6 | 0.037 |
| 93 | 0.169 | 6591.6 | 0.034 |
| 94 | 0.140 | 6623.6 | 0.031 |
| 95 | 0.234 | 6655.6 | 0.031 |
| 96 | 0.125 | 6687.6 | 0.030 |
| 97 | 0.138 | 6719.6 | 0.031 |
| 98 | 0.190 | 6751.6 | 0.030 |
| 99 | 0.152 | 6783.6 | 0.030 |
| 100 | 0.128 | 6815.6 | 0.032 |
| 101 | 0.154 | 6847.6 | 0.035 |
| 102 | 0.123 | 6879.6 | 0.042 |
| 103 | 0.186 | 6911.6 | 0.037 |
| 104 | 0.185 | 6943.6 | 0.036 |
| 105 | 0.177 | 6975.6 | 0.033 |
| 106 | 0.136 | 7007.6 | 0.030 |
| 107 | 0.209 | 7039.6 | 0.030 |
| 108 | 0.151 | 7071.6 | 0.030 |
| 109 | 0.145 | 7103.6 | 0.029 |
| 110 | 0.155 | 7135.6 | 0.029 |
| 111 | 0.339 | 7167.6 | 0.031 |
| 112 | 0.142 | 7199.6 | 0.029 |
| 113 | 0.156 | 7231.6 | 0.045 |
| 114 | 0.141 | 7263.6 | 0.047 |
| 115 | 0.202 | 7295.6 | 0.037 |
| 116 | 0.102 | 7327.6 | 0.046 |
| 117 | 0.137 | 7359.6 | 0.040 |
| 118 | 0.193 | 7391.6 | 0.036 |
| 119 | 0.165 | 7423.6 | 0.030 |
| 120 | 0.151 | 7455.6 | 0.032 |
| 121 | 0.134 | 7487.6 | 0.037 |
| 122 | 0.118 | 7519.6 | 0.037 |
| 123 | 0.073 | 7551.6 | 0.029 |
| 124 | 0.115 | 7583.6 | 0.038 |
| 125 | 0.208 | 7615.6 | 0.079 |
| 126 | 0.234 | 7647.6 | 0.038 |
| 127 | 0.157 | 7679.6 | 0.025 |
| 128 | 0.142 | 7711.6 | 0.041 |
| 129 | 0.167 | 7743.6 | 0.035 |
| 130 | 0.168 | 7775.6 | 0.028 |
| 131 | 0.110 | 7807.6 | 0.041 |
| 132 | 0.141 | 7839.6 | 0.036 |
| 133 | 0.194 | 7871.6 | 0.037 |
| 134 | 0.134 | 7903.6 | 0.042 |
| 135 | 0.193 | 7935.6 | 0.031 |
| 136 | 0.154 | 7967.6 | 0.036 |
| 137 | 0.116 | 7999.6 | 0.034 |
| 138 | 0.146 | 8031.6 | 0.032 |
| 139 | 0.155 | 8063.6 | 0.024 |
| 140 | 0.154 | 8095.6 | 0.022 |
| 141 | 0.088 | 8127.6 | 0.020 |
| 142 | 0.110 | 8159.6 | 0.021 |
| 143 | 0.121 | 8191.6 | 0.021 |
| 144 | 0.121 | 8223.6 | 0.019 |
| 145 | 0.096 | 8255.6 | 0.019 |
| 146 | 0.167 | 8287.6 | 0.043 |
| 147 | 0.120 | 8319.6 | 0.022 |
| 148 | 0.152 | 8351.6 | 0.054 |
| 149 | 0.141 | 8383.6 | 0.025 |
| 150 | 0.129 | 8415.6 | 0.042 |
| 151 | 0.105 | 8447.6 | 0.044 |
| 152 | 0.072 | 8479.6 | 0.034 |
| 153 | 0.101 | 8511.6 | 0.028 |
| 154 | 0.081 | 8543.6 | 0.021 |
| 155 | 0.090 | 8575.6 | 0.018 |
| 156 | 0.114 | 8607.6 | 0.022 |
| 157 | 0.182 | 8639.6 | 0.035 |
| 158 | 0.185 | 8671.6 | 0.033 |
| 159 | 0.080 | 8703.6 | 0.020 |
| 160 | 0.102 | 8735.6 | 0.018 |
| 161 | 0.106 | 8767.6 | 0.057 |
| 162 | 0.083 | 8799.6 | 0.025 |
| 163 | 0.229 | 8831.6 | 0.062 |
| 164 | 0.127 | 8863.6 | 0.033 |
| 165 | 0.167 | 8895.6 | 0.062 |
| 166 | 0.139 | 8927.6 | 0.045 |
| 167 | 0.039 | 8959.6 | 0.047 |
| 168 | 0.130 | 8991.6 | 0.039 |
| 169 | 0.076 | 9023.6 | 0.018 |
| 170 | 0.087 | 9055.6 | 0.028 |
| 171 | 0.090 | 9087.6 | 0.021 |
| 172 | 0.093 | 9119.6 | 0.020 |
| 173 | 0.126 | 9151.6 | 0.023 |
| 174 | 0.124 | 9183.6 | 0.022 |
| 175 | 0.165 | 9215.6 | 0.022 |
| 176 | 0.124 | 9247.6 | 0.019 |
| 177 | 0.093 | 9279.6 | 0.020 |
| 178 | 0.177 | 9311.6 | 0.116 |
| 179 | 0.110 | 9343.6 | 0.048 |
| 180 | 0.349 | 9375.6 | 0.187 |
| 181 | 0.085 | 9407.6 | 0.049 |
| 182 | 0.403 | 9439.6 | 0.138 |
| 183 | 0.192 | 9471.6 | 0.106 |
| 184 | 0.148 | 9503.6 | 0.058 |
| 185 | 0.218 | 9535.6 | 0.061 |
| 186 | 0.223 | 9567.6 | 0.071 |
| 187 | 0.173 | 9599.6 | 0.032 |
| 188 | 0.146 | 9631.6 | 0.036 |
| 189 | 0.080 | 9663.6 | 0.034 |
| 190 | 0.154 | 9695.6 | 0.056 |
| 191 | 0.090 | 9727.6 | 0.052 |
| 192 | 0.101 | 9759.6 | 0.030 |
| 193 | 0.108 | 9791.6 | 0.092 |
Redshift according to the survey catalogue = 0.430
